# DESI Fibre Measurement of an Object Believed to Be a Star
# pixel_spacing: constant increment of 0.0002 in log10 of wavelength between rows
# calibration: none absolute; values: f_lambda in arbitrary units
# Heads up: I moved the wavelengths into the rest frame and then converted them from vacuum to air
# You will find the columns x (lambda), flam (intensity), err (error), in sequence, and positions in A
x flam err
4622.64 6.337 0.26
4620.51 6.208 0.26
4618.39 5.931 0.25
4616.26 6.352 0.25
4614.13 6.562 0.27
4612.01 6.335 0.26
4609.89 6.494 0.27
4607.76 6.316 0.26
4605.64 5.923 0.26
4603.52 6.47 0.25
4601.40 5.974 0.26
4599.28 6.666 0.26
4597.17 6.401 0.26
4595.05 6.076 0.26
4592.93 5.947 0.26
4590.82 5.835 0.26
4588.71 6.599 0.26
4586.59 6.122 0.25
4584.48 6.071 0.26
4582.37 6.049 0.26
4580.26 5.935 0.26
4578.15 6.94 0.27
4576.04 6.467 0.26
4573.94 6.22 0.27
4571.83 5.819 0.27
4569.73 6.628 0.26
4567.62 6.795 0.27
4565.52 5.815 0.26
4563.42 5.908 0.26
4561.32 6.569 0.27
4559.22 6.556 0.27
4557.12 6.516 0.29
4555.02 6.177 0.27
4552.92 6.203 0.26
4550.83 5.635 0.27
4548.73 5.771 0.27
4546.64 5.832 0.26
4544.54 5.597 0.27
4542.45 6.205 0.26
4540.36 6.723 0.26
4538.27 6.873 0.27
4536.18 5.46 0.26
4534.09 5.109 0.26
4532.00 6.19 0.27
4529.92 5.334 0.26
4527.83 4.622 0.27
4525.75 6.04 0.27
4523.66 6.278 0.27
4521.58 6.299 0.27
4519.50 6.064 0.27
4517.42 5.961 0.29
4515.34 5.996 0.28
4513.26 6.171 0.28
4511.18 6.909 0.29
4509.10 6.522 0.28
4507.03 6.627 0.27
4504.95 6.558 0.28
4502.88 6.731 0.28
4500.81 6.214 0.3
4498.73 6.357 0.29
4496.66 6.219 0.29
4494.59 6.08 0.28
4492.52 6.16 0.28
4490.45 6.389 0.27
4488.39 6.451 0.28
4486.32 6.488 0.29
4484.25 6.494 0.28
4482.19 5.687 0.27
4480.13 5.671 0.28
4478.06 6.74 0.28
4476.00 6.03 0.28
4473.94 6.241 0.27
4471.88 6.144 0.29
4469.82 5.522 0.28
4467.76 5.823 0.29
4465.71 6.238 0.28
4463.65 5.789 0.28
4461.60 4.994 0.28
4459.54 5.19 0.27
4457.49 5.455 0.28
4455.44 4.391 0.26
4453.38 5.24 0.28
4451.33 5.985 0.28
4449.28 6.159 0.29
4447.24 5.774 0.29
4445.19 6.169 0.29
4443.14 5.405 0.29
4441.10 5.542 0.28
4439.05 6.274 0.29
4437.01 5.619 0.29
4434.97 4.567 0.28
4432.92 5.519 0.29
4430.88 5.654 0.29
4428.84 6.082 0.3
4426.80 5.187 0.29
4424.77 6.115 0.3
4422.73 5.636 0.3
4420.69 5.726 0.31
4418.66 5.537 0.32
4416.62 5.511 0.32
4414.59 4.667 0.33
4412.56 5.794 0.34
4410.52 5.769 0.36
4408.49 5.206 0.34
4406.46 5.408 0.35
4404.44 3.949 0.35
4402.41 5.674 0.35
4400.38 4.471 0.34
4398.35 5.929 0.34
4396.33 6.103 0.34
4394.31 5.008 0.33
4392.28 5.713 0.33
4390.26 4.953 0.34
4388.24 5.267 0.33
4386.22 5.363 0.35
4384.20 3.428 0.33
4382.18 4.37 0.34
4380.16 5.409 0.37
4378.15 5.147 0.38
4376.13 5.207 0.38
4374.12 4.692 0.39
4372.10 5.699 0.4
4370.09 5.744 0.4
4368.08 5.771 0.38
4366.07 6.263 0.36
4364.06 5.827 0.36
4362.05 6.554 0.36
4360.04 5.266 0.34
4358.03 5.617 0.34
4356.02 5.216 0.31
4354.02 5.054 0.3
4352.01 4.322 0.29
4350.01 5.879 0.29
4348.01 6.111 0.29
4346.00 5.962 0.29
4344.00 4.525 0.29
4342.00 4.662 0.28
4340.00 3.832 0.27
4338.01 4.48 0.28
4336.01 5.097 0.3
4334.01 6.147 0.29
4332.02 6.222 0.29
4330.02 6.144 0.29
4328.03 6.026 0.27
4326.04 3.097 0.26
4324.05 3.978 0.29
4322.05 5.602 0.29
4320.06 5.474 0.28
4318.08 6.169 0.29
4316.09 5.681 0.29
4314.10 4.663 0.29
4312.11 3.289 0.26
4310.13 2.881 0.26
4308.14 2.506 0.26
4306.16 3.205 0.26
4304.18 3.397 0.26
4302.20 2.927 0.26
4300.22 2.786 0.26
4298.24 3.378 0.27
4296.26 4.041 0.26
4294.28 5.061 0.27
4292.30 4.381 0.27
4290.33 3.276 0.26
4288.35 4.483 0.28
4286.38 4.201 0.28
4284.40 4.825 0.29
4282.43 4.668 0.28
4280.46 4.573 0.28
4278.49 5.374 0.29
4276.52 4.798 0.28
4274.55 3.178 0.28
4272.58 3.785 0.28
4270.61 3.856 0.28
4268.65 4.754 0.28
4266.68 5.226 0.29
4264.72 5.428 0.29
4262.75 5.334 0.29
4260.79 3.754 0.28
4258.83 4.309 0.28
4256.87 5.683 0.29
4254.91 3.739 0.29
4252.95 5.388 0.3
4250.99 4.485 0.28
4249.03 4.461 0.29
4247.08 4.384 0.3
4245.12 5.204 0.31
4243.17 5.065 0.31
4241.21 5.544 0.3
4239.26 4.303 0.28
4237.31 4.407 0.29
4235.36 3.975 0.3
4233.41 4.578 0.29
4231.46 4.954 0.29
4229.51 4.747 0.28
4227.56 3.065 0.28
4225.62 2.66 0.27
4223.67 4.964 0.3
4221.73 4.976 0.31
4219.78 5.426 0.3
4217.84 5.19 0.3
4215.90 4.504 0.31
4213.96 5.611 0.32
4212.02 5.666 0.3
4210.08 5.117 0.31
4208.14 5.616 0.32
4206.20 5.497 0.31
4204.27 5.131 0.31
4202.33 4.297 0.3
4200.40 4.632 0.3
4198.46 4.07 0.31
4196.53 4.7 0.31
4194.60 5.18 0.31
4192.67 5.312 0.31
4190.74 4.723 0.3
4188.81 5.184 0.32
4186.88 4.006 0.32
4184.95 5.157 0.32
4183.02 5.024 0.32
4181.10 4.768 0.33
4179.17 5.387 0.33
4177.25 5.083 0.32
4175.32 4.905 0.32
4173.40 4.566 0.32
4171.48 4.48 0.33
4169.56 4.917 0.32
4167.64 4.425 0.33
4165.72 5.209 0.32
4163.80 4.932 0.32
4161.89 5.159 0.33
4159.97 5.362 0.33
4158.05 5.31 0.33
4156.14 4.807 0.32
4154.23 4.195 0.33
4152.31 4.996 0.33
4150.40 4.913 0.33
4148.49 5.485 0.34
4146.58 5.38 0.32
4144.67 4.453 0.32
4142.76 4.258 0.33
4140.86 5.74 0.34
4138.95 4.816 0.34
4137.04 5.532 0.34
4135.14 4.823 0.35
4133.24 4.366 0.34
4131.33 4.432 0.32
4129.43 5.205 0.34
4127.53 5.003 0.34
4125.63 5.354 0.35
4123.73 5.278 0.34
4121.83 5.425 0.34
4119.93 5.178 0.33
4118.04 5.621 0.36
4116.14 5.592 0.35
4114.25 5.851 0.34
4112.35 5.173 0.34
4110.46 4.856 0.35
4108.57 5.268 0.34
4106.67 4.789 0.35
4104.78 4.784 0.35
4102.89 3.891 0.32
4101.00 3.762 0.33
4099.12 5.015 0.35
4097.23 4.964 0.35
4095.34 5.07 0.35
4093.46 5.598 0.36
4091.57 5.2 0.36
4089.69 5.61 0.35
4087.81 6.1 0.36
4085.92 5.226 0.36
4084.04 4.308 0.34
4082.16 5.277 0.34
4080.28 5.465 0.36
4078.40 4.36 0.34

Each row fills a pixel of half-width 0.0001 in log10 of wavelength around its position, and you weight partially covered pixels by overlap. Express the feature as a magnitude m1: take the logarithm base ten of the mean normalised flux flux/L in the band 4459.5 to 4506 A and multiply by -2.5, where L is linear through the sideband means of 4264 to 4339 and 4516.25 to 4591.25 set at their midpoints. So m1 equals -0.09 mag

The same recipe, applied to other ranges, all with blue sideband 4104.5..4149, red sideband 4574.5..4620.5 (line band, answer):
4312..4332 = 0.09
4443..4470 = 0.06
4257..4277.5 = 0.21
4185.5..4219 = 0.07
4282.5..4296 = 0.25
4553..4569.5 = -0.03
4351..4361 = 0.12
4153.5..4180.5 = 0.06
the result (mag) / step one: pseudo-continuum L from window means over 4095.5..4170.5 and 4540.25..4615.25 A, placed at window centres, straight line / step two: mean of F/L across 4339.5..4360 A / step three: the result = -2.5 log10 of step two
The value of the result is 0.09 mag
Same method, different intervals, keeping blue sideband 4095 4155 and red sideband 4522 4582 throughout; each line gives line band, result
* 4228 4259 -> 0.13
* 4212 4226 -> 0.07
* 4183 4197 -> 0.05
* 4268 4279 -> 0.26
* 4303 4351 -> 0.15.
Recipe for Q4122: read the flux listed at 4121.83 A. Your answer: 5.425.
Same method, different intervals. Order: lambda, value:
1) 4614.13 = 6.562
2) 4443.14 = 5.405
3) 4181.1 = 4.768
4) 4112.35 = 5.173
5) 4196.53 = 4.7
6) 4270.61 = 3.856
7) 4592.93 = 5.947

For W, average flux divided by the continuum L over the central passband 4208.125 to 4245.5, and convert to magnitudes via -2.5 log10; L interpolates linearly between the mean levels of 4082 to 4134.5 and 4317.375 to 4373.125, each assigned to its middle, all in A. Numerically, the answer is 0.10 mag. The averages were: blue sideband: 5.07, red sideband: 5.38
